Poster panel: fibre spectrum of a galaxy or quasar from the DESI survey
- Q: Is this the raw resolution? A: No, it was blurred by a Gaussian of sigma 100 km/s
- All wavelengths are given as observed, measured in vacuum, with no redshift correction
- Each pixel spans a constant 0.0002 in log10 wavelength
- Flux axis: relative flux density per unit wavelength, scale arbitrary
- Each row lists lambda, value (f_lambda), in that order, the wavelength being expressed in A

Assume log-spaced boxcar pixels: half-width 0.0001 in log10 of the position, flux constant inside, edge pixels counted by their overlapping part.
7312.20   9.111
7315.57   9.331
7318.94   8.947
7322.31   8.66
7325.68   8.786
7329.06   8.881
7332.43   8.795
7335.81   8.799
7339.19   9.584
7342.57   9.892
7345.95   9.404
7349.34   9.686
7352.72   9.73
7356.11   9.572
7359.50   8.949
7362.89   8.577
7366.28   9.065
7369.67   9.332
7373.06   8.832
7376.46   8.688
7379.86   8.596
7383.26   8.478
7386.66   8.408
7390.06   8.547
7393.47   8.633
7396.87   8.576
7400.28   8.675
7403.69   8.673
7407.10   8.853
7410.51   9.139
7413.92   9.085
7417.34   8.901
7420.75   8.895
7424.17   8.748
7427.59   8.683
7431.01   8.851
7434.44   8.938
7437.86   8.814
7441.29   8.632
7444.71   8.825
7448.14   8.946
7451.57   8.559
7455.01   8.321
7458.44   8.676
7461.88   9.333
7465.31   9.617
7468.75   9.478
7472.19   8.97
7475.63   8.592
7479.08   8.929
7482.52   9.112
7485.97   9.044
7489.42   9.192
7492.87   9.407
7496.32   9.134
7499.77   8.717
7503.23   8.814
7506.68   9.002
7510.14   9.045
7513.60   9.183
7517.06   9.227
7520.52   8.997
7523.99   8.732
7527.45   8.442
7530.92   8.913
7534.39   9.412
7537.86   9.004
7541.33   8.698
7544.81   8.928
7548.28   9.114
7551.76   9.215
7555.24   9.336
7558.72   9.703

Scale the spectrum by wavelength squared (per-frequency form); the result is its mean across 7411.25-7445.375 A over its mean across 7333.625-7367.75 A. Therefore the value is 0.97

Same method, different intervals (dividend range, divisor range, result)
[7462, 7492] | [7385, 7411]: 1.08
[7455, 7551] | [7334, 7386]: 1.03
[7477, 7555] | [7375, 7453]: 1.06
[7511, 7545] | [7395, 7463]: 1.04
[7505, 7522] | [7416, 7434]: 1.06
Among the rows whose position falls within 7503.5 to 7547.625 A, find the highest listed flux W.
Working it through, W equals 9.412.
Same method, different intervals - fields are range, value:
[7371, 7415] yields 9.139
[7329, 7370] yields 9.892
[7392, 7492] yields 9.617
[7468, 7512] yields 9.478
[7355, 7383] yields 9.572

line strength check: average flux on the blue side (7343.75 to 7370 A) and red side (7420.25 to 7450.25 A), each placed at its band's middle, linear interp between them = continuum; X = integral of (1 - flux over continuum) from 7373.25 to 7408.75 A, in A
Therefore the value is 1.8 A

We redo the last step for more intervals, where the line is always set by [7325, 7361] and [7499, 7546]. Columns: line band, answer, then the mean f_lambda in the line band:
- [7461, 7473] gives -0.4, 9.38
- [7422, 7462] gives 1.5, 8.75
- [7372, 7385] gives 0.8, 8.63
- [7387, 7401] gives 0.9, 8.58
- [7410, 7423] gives 0.2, 8.98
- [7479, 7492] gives -0.1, 9.11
